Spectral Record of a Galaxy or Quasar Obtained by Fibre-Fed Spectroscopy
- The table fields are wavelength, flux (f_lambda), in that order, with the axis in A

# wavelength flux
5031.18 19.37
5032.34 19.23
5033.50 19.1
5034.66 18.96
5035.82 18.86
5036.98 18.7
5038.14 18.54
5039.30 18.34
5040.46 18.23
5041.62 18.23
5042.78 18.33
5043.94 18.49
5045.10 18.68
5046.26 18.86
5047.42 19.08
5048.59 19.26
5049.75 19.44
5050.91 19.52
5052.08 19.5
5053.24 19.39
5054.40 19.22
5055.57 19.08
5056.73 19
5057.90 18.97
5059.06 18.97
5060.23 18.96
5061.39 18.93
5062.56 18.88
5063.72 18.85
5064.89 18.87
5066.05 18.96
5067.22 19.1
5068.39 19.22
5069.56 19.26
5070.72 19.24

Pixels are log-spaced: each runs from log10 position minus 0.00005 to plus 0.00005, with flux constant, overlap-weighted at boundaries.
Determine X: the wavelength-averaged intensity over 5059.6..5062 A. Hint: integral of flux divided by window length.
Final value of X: 18.9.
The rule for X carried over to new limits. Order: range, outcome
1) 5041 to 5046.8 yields 18.5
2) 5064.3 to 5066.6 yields 18.9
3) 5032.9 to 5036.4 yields 19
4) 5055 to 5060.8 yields 19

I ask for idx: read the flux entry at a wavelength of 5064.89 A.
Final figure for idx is 18.87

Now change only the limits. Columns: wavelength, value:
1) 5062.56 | 18.88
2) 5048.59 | 19.26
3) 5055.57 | 19.08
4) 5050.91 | 19.52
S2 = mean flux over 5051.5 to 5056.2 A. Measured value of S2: 19.3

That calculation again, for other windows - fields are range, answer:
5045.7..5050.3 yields 19.1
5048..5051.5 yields 19.4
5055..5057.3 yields 19.1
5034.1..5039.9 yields 18.7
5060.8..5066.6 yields 18.9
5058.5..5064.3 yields 18.9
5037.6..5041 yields 18.4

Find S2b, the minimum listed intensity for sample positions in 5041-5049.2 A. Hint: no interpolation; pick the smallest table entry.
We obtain 18.23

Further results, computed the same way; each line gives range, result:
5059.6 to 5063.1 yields 18.88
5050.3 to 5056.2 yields 19.08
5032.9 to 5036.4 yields 18.86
